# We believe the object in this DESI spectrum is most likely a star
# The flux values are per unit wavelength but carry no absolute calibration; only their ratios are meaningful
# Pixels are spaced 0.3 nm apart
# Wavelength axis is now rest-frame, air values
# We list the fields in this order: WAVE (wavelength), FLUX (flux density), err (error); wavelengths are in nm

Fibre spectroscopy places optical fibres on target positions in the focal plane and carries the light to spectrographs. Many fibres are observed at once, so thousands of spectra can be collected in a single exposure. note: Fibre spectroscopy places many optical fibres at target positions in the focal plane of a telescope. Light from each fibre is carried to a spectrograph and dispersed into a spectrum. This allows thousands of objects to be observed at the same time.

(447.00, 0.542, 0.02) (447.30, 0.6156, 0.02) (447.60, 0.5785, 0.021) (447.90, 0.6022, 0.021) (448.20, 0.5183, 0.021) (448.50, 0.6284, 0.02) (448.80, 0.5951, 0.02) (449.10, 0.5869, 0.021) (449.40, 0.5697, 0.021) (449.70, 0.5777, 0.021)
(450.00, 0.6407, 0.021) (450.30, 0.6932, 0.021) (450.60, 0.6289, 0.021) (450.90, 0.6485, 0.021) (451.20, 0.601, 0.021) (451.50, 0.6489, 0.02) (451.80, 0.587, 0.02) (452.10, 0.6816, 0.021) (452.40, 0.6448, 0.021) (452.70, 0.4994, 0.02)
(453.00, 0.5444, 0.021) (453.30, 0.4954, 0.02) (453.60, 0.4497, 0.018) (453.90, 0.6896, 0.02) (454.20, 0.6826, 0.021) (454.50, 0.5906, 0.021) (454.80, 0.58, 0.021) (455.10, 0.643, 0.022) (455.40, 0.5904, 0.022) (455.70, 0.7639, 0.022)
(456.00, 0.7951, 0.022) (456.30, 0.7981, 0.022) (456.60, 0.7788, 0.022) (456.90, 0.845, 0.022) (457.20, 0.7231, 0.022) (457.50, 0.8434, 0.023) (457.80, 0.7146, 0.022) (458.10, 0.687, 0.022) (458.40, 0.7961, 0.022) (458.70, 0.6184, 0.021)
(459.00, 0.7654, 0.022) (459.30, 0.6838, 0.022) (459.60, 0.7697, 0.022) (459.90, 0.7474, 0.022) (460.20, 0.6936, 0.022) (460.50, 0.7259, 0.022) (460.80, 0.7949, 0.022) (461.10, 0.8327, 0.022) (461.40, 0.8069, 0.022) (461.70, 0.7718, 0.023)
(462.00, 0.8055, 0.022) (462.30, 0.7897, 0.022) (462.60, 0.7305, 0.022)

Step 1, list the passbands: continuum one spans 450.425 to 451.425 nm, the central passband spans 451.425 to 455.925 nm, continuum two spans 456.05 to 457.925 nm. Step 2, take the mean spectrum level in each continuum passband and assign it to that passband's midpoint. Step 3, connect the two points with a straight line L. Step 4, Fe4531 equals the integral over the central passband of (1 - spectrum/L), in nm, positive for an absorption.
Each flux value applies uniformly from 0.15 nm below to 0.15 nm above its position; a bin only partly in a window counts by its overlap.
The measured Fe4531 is 0.59 nm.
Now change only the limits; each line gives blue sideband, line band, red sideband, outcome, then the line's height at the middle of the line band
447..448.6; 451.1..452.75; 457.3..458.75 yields 0.07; 0.646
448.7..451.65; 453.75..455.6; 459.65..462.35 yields 0.14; 0.684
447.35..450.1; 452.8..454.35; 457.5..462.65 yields 0.21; 0.659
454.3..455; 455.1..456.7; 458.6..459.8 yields -0.27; 0.629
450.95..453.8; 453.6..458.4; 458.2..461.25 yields -0.36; 0.658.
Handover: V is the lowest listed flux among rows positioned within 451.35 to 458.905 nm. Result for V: 0.4497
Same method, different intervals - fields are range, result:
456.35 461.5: 0.6184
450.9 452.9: 0.4994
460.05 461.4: 0.6936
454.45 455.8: 0.58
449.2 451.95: 0.5697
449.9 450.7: 0.6289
